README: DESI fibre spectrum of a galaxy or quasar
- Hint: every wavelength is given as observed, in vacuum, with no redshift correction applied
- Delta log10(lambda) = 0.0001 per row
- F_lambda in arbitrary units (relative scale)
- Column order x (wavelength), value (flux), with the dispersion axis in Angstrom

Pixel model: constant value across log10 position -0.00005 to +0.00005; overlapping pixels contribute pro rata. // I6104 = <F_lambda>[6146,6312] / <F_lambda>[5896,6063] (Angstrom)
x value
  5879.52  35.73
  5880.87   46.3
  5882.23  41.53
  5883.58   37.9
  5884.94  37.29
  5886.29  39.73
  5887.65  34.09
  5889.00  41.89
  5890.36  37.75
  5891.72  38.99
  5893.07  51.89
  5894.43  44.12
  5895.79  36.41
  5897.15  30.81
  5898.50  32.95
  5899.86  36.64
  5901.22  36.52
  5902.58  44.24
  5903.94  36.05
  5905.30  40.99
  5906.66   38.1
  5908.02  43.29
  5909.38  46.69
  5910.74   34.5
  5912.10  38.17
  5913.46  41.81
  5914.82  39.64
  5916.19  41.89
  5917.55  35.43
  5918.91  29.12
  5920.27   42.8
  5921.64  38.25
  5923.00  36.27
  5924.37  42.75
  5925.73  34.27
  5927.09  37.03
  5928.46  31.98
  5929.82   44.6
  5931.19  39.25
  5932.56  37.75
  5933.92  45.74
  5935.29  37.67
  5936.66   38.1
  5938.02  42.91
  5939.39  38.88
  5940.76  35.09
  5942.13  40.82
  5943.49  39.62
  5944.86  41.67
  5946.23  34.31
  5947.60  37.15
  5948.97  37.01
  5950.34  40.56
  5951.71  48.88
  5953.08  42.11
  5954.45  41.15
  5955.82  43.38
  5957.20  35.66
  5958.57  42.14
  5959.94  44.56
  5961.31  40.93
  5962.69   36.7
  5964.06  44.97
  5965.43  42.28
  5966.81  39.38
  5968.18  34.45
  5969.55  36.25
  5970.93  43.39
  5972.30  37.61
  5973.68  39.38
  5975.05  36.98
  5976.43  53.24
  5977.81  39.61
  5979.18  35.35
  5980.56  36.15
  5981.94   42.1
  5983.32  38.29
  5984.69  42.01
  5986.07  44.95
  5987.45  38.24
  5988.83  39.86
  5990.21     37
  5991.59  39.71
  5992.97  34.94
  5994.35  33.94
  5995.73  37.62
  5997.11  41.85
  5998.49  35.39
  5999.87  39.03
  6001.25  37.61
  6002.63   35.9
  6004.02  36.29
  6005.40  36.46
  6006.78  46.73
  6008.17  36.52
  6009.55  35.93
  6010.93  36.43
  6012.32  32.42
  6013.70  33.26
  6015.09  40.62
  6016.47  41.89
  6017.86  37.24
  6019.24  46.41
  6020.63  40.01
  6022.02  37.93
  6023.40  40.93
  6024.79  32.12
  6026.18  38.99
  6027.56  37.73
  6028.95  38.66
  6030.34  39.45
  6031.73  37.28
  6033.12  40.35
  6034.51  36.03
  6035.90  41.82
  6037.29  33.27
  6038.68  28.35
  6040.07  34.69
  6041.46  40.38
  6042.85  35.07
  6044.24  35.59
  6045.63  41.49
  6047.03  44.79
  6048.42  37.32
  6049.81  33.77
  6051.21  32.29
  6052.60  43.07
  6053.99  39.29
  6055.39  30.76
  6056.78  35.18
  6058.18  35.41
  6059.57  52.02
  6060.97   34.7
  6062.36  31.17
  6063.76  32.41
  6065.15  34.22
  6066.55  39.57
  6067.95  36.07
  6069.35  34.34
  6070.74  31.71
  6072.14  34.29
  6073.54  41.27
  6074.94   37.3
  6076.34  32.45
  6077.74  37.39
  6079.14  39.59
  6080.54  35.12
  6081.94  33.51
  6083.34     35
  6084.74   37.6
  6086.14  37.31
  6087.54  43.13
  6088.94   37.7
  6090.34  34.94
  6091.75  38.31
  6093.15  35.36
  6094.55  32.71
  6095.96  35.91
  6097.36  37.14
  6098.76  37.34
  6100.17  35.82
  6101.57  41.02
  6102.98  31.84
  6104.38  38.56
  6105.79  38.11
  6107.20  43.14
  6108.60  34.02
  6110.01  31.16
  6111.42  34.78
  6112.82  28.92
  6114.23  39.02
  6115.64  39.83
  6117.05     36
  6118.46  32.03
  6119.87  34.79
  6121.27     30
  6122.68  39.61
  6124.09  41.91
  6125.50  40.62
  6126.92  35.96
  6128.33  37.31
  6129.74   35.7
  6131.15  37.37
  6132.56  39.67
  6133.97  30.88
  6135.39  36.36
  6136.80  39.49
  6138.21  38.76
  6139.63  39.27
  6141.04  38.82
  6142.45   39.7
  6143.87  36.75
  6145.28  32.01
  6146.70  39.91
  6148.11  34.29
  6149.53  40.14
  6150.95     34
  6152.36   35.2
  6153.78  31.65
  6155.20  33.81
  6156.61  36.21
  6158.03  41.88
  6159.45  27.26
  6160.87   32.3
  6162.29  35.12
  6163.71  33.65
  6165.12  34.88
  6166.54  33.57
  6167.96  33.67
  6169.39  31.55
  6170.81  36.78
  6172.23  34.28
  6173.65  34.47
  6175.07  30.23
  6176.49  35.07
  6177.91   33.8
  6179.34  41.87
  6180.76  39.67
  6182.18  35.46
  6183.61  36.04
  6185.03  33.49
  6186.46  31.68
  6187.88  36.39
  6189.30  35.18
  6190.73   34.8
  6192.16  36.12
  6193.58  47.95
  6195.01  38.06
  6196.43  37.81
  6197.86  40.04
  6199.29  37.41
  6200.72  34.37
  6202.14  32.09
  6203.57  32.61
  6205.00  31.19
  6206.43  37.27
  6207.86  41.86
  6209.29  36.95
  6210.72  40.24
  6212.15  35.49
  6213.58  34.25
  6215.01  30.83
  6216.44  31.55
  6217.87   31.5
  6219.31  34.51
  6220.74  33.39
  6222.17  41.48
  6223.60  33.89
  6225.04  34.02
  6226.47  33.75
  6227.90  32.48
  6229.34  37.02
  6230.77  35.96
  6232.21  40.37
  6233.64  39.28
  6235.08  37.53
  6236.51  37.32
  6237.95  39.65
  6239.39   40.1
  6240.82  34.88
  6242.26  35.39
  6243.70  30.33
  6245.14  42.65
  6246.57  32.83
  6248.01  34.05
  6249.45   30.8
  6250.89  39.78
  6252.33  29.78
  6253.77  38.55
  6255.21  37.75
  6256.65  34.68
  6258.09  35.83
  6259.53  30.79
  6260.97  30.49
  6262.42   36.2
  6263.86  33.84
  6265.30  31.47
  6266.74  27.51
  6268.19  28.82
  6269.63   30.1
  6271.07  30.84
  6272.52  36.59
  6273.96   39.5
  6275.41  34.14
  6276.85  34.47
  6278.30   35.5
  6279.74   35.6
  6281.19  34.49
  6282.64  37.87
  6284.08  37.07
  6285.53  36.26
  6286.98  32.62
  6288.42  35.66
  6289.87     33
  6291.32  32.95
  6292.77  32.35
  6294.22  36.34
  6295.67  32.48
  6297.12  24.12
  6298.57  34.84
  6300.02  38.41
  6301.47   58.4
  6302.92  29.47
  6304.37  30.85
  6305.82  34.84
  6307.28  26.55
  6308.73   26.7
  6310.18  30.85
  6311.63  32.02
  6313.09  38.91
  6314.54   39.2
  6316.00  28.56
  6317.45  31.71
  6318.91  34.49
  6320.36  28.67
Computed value 0.9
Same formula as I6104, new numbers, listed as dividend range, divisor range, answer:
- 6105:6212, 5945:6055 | 0.93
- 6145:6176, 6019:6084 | 0.93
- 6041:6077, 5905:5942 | 0.94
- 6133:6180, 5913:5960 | 0.90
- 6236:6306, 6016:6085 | 0.94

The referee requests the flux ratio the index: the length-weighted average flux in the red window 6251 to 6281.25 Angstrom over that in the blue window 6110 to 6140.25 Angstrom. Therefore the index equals 0.9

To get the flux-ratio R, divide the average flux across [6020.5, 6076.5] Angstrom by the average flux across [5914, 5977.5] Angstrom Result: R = 0.93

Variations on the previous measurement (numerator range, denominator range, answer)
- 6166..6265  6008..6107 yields 0.96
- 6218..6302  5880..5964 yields 0.89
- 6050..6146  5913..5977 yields 0.92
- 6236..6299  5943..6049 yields 0.88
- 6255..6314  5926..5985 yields 0.85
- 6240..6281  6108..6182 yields 0.95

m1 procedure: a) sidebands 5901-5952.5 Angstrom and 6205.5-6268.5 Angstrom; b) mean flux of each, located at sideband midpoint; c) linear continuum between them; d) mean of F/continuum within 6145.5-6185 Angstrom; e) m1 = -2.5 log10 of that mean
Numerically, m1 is 0.03 mag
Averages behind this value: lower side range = 39.2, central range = 35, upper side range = 35.2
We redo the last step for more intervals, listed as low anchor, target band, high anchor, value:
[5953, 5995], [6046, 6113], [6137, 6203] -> 0.03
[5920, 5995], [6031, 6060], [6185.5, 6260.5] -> 0.03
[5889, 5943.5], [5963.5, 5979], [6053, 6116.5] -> -0.06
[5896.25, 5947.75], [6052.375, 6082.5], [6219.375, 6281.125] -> 0.02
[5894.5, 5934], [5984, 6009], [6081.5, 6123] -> -0.03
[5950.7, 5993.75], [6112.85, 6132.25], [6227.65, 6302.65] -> 0.03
